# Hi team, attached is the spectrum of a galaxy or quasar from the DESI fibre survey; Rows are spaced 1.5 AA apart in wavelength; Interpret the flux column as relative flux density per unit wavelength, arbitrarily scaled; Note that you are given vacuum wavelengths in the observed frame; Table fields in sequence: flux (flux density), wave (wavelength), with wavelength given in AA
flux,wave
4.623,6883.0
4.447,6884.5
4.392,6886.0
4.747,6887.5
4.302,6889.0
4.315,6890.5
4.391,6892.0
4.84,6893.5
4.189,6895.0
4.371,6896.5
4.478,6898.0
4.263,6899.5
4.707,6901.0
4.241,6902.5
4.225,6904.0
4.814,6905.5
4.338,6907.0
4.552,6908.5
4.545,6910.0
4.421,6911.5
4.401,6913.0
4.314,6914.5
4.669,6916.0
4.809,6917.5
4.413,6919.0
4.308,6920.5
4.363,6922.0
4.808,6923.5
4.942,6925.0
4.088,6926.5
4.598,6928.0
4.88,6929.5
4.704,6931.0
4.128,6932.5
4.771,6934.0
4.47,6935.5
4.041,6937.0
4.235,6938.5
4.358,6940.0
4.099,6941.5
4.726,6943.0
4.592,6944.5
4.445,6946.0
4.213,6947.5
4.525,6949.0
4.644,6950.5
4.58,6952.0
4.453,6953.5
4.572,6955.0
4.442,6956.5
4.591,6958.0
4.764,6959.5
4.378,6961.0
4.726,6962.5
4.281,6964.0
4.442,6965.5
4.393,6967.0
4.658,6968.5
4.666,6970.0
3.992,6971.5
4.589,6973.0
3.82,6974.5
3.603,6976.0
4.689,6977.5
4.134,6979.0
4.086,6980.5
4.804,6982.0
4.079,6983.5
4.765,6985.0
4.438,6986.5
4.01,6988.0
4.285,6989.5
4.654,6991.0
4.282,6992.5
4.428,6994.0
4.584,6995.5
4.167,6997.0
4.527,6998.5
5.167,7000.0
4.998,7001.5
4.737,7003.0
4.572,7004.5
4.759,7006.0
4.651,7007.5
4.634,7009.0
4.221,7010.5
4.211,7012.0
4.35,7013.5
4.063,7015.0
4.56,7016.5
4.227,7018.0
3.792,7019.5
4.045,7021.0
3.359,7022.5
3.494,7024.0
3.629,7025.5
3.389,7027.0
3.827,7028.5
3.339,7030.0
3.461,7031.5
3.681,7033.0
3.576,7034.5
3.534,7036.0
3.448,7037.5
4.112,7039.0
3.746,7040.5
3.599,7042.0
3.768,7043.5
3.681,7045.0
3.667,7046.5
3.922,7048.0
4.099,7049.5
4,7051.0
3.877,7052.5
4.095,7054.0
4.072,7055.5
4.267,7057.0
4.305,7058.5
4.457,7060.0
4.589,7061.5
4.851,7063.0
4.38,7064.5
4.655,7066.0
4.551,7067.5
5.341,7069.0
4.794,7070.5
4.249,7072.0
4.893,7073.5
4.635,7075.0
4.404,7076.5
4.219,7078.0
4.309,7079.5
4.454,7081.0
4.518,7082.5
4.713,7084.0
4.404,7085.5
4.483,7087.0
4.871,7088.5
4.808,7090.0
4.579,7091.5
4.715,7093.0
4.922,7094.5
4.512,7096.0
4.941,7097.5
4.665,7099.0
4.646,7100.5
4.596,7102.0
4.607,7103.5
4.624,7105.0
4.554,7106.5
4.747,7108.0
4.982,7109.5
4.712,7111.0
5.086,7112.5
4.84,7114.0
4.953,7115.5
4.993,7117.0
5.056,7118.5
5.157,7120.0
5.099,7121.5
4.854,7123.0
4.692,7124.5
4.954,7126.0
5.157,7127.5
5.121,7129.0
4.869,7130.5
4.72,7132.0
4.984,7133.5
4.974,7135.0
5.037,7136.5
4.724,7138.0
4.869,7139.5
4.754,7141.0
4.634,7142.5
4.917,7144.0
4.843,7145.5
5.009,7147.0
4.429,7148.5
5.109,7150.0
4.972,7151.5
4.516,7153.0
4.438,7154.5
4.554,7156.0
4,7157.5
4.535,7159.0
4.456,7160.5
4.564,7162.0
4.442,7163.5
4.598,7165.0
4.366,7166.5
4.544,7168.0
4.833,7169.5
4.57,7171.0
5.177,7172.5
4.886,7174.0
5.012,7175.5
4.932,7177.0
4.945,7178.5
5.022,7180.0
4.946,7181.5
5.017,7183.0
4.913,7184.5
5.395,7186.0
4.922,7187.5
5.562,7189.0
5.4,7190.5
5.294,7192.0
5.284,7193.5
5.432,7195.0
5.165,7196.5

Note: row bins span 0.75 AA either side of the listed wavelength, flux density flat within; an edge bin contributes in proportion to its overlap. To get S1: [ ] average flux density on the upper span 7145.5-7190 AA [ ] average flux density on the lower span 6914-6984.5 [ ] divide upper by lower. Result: 1.08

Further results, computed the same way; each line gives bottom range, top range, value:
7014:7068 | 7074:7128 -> 1.20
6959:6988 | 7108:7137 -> 1.13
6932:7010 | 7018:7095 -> 0.94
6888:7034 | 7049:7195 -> 1.08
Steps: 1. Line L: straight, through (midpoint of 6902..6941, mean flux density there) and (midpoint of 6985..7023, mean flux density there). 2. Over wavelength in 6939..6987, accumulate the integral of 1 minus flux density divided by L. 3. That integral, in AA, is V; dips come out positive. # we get 0.2 AA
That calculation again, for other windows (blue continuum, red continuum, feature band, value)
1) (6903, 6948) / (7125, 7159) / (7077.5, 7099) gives 0.5 AA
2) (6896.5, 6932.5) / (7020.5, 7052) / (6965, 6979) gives -0.6 AA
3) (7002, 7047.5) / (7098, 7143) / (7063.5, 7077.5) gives -0.9 AA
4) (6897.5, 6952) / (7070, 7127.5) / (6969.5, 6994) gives 1.4 AA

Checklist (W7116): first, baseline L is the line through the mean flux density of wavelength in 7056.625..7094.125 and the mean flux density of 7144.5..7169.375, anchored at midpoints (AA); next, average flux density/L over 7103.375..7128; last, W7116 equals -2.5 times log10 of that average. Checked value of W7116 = -0.07 mag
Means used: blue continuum 4.58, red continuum 4.6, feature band 4.89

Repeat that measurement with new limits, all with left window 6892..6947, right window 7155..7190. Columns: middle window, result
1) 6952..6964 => -0.01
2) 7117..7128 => -0.06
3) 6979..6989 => 0.05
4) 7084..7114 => 0.00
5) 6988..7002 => 0.01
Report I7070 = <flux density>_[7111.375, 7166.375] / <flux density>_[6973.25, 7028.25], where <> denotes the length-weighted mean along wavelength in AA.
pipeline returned 1.12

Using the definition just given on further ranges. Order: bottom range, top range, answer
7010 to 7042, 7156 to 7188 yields 1.25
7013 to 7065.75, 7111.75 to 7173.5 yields 1.22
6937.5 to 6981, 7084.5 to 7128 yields 1.09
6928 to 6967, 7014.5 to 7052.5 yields 0.84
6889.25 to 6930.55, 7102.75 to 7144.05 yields 1.09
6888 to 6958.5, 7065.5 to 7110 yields 1.04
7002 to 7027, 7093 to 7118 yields 1.14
